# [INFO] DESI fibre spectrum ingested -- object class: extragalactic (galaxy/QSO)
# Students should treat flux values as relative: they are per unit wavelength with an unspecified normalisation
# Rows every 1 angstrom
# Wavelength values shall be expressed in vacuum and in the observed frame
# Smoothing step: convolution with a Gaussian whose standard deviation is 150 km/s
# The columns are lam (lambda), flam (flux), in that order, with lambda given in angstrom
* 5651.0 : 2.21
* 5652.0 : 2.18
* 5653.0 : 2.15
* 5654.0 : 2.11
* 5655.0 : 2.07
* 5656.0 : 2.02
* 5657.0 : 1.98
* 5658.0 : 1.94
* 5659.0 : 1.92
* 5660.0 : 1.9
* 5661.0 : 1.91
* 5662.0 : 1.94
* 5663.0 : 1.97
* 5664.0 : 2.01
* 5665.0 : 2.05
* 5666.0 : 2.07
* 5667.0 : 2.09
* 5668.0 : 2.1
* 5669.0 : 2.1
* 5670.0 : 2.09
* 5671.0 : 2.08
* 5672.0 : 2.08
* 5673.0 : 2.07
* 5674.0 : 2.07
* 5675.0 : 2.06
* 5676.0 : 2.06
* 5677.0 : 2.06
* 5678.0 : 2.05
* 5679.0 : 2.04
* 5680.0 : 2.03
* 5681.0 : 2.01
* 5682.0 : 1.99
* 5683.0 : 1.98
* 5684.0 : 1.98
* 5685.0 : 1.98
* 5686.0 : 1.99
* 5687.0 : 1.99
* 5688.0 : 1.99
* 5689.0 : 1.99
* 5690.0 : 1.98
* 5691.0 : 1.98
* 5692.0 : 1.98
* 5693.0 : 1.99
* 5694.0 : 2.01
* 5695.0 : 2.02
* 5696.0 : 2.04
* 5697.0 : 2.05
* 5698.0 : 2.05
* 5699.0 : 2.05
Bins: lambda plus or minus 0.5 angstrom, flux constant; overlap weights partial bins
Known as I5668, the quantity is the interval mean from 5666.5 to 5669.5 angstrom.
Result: 2.1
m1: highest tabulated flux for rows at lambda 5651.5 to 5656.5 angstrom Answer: 2.18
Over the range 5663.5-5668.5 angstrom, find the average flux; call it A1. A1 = 2.06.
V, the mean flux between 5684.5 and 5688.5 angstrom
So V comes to 1.99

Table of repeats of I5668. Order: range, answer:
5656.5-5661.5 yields 1.93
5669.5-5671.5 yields 2.08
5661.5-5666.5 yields 2.01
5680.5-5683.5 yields 1.99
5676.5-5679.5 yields 2.05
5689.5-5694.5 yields 1.99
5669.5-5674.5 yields 2.08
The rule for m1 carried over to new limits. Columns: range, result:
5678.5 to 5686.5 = 2.04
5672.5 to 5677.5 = 2.07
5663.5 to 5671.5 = 2.1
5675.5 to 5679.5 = 2.06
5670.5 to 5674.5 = 2.08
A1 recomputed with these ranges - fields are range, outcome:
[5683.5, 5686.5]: 1.98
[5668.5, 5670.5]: 2.09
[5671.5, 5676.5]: 2.07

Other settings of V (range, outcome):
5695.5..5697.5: 2.04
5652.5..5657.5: 2.07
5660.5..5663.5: 1.94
